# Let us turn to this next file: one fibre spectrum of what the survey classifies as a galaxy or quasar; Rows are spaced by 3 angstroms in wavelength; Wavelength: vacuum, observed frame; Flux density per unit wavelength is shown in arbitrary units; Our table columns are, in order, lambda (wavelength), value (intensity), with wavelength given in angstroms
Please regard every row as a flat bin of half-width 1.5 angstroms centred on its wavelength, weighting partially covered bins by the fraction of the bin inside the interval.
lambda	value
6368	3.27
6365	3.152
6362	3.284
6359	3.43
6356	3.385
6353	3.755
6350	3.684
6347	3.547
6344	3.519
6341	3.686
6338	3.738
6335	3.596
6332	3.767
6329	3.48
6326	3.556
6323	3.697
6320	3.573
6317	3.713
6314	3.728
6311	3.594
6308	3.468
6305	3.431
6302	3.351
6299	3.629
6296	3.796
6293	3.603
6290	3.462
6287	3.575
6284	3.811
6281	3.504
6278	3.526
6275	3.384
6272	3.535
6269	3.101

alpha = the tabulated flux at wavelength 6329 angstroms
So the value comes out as 3.48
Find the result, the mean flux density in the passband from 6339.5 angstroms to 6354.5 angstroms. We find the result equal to 3.64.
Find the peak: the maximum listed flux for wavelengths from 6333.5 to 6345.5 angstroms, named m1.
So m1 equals 3.738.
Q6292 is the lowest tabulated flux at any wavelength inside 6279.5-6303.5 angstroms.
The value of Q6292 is 3.351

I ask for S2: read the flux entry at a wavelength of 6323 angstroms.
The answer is 3.697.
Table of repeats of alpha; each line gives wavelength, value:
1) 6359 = 3.43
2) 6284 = 3.811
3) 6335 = 3.596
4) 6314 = 3.728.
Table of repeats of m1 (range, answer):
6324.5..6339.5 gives 3.767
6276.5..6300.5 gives 3.811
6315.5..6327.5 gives 3.713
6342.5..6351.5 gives 3.684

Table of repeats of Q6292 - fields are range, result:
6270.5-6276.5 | 3.384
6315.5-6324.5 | 3.573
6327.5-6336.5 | 3.48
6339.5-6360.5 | 3.385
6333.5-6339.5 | 3.596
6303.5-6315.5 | 3.431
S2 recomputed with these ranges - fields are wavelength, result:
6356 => 3.385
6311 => 3.594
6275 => 3.384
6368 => 3.27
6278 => 3.526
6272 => 3.535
